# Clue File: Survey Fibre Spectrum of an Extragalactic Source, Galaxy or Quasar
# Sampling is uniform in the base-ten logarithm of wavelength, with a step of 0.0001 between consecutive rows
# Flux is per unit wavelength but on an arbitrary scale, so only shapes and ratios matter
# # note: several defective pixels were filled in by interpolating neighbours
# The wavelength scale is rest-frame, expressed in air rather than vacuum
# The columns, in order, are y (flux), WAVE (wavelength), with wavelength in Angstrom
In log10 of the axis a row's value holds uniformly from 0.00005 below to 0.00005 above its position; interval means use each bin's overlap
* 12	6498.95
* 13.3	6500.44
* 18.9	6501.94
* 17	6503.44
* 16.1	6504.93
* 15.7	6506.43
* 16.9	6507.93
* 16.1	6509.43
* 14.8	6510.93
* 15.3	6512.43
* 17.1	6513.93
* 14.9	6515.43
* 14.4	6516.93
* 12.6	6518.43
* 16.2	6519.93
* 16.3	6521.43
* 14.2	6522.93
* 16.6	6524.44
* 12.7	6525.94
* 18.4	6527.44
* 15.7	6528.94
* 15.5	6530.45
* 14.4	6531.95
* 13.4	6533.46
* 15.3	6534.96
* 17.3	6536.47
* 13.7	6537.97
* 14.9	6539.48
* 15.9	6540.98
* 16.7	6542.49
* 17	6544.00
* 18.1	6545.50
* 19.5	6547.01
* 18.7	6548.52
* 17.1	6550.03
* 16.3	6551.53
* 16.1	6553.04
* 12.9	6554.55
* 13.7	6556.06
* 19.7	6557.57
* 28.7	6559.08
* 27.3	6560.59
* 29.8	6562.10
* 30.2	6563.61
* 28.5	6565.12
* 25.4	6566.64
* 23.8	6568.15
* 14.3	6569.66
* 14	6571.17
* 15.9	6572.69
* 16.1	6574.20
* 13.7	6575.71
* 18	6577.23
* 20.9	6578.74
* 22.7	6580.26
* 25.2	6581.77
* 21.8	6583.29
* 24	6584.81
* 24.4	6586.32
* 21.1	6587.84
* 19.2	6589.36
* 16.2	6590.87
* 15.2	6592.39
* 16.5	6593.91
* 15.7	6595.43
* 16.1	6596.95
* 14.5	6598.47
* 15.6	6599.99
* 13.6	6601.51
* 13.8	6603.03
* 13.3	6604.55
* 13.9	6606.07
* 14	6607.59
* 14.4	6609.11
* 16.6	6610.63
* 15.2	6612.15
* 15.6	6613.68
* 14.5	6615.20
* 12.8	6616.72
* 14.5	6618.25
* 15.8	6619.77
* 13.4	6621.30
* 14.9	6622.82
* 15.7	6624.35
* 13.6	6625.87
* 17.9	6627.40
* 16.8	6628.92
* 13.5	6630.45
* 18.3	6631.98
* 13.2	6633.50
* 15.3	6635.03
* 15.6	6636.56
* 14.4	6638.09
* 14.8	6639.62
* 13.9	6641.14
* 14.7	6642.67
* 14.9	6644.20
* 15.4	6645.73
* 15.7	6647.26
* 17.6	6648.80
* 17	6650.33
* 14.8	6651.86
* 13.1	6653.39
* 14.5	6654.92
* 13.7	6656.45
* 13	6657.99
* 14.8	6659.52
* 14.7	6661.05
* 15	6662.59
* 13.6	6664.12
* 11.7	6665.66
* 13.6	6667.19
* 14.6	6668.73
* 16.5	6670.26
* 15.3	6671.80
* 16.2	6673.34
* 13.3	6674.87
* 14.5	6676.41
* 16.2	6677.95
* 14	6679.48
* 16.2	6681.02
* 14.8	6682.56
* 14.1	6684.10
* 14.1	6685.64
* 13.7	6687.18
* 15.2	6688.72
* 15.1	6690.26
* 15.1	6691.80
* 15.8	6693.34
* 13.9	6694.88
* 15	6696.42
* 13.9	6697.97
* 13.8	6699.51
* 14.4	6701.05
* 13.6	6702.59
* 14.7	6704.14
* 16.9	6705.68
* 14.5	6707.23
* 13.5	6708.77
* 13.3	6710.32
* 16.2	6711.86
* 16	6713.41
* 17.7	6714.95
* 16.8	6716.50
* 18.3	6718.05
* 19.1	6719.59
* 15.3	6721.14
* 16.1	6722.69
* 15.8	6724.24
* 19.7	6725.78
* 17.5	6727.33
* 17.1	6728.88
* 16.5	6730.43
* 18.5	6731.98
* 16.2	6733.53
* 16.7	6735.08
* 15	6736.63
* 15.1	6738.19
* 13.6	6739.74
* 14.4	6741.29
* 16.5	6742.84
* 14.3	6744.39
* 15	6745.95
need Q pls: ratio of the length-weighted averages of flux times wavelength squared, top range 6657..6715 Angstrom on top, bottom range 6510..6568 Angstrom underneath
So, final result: 0.86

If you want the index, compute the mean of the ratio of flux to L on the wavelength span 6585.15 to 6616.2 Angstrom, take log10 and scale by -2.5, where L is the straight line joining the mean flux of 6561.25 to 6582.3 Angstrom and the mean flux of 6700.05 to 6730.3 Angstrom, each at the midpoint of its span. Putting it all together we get 0.25 mag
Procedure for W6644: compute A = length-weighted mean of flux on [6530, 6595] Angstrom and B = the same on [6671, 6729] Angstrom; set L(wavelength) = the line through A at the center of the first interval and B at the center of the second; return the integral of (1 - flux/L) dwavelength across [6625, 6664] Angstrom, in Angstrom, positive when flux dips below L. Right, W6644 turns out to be 4.3 Angstrom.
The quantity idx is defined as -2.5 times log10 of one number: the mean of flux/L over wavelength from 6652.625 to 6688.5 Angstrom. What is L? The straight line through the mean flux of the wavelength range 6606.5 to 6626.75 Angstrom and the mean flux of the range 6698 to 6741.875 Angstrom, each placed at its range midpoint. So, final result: 0.067 mag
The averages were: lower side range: 14.7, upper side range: 15.9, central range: 14.4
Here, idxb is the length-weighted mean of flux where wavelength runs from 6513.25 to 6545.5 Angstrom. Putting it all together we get 15.5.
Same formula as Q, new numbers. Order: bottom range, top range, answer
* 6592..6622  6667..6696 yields 1.03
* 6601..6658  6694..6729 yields 1.09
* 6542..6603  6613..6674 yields 0.79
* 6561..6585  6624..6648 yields 0.72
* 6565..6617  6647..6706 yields 0.86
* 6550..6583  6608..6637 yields 0.75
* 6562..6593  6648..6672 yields 0.72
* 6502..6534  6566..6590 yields 1.31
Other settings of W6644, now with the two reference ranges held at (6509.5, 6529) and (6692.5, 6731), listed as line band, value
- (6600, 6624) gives 1.7 Angstrom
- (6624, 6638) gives 0.1 Angstrom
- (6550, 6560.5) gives -2.0 Angstrom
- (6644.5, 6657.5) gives 0.4 Angstrom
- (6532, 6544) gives 0.0 Angstrom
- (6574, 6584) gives -2.9 Angstrom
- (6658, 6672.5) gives 1.3 Angstrom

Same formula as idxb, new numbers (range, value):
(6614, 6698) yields 14.8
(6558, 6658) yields 17.3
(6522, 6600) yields 18.5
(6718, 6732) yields 17.3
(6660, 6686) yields 14.6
